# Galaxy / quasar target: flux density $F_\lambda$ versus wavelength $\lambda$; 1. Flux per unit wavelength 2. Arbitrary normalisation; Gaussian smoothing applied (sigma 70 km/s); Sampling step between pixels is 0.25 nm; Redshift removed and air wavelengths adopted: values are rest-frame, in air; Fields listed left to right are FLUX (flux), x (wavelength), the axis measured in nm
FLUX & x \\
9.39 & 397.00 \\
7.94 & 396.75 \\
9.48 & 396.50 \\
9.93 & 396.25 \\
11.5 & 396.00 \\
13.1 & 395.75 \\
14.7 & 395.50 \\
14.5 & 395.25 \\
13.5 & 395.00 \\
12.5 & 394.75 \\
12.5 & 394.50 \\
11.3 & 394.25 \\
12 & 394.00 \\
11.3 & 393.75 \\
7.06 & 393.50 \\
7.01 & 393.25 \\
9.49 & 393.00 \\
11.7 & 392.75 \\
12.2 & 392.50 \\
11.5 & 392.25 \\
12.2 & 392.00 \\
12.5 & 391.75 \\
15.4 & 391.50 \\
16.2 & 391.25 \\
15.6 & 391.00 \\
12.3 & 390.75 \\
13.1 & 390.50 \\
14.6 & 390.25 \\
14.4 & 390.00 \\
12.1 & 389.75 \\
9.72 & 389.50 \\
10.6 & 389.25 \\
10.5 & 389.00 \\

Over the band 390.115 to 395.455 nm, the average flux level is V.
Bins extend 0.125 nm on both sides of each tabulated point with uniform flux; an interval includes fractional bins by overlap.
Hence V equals 12.3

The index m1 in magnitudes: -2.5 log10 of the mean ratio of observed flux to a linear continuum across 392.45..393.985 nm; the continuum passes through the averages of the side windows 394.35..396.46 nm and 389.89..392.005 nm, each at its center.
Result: 0.33 mag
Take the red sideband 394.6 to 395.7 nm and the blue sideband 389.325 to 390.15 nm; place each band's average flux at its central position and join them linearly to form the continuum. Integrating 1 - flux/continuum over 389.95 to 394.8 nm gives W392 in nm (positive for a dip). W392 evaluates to 0.23 nm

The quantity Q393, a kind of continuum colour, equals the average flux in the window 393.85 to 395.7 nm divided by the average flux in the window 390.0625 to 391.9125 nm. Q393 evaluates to 0.9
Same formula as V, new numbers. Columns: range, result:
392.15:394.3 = 10.4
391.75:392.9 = 11.9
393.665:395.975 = 12.8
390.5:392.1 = 14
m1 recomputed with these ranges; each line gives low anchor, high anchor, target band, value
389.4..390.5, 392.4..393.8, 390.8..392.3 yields -0.233 mag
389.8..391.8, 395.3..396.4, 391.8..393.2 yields 0.210 mag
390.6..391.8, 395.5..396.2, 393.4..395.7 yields 0.065 mag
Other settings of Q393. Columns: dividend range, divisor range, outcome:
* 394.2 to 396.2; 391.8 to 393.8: 1.25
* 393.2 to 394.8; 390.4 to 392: 0.75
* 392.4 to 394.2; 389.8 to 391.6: 0.70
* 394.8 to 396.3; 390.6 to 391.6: 0.88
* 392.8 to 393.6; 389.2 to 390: 0.72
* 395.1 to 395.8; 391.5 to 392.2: 1.11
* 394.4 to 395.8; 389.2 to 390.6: 1.08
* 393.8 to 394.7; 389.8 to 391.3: 0.84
